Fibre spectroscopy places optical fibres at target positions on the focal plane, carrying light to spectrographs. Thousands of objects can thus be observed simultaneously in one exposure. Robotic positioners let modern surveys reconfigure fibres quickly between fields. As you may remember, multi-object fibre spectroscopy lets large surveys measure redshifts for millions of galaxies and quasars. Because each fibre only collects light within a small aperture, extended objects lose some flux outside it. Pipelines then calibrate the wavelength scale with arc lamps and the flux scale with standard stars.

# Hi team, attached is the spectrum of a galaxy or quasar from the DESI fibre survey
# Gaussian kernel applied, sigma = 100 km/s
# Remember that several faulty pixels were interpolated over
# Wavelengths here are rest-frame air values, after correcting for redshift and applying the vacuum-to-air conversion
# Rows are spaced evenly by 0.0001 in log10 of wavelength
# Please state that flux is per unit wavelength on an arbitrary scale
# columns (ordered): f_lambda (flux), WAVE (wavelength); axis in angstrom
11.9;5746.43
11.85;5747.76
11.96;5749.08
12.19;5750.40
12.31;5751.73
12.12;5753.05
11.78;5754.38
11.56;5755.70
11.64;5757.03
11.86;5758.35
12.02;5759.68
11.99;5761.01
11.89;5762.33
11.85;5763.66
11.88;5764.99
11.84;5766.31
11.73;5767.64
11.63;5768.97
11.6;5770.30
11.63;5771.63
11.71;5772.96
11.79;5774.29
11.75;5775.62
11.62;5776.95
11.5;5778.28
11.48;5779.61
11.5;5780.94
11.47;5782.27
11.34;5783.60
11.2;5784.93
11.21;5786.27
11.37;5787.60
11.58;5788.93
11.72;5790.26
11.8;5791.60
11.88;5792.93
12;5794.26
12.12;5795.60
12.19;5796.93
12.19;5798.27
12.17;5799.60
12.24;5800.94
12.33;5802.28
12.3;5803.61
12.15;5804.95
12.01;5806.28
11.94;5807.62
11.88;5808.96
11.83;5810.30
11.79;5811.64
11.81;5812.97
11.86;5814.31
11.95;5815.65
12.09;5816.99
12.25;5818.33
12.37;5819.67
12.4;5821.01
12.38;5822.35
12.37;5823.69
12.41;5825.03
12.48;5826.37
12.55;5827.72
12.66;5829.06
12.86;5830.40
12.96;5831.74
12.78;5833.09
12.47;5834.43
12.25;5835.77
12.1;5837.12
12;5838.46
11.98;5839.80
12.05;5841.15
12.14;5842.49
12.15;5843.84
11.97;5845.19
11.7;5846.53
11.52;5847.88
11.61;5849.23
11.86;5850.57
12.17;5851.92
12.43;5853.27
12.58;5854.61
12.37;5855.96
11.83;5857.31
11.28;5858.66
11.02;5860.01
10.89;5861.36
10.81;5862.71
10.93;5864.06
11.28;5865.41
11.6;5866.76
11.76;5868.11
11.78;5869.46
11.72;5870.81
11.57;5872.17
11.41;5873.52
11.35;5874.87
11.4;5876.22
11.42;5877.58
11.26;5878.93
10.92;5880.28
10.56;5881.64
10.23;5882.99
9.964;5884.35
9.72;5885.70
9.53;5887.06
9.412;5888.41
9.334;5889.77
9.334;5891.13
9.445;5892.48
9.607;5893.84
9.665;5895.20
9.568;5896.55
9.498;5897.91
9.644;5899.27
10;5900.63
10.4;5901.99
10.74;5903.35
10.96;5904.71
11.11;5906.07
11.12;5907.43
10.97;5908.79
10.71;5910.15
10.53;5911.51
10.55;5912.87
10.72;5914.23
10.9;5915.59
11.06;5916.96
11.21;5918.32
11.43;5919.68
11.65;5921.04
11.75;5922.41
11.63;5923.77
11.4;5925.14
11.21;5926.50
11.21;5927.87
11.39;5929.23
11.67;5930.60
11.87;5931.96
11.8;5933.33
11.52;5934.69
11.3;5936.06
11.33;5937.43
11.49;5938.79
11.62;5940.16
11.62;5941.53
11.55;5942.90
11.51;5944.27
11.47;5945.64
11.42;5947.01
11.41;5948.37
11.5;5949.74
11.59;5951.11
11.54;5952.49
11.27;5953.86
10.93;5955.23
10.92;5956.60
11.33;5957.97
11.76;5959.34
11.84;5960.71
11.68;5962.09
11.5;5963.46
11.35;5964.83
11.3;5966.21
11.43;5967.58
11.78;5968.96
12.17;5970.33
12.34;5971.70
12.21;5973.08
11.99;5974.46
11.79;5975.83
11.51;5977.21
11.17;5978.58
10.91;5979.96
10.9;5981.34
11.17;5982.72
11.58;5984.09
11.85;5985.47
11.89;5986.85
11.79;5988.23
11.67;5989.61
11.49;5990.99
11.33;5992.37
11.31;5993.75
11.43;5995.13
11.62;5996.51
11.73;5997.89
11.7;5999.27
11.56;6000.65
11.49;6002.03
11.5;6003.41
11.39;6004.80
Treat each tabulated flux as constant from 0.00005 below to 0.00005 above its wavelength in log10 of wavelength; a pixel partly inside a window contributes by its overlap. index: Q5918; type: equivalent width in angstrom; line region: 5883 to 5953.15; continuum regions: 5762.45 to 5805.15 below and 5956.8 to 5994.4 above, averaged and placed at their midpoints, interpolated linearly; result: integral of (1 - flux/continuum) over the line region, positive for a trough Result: 4.8 angstrom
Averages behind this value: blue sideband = 11.8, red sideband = 11.6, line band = 10.8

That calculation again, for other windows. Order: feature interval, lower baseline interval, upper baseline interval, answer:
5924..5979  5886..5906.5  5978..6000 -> -3.71 angstrom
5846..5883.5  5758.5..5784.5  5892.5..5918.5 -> -2.29 angstrom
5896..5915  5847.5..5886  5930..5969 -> 1.58 angstrom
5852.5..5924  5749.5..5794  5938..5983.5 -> 4.66 angstrom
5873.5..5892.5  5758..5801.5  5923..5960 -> 2.00 angstrom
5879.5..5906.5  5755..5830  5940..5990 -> 3.97 angstrom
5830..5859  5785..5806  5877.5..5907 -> -3.02 angstrom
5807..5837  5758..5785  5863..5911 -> -2.92 angstrom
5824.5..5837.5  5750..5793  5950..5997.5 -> -1.01 angstrom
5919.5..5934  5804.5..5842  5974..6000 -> 0.28 angstrom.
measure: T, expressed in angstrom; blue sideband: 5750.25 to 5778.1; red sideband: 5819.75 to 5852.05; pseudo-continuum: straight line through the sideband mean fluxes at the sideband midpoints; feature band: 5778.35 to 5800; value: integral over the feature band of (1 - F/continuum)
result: 0.5 angstrom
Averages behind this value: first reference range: 11.8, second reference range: 12.2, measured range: 11.7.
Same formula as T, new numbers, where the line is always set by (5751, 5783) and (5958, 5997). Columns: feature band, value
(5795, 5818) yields -0.6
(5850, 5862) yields -0.1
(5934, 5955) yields 0.3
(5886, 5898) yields 2.2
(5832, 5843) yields -0.5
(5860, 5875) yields 0.4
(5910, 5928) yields 0.8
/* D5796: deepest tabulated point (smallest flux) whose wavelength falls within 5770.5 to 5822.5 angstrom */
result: 11.2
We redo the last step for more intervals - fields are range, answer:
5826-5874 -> 10.81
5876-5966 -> 9.334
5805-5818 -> 11.79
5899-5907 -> 9.644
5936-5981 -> 10.91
